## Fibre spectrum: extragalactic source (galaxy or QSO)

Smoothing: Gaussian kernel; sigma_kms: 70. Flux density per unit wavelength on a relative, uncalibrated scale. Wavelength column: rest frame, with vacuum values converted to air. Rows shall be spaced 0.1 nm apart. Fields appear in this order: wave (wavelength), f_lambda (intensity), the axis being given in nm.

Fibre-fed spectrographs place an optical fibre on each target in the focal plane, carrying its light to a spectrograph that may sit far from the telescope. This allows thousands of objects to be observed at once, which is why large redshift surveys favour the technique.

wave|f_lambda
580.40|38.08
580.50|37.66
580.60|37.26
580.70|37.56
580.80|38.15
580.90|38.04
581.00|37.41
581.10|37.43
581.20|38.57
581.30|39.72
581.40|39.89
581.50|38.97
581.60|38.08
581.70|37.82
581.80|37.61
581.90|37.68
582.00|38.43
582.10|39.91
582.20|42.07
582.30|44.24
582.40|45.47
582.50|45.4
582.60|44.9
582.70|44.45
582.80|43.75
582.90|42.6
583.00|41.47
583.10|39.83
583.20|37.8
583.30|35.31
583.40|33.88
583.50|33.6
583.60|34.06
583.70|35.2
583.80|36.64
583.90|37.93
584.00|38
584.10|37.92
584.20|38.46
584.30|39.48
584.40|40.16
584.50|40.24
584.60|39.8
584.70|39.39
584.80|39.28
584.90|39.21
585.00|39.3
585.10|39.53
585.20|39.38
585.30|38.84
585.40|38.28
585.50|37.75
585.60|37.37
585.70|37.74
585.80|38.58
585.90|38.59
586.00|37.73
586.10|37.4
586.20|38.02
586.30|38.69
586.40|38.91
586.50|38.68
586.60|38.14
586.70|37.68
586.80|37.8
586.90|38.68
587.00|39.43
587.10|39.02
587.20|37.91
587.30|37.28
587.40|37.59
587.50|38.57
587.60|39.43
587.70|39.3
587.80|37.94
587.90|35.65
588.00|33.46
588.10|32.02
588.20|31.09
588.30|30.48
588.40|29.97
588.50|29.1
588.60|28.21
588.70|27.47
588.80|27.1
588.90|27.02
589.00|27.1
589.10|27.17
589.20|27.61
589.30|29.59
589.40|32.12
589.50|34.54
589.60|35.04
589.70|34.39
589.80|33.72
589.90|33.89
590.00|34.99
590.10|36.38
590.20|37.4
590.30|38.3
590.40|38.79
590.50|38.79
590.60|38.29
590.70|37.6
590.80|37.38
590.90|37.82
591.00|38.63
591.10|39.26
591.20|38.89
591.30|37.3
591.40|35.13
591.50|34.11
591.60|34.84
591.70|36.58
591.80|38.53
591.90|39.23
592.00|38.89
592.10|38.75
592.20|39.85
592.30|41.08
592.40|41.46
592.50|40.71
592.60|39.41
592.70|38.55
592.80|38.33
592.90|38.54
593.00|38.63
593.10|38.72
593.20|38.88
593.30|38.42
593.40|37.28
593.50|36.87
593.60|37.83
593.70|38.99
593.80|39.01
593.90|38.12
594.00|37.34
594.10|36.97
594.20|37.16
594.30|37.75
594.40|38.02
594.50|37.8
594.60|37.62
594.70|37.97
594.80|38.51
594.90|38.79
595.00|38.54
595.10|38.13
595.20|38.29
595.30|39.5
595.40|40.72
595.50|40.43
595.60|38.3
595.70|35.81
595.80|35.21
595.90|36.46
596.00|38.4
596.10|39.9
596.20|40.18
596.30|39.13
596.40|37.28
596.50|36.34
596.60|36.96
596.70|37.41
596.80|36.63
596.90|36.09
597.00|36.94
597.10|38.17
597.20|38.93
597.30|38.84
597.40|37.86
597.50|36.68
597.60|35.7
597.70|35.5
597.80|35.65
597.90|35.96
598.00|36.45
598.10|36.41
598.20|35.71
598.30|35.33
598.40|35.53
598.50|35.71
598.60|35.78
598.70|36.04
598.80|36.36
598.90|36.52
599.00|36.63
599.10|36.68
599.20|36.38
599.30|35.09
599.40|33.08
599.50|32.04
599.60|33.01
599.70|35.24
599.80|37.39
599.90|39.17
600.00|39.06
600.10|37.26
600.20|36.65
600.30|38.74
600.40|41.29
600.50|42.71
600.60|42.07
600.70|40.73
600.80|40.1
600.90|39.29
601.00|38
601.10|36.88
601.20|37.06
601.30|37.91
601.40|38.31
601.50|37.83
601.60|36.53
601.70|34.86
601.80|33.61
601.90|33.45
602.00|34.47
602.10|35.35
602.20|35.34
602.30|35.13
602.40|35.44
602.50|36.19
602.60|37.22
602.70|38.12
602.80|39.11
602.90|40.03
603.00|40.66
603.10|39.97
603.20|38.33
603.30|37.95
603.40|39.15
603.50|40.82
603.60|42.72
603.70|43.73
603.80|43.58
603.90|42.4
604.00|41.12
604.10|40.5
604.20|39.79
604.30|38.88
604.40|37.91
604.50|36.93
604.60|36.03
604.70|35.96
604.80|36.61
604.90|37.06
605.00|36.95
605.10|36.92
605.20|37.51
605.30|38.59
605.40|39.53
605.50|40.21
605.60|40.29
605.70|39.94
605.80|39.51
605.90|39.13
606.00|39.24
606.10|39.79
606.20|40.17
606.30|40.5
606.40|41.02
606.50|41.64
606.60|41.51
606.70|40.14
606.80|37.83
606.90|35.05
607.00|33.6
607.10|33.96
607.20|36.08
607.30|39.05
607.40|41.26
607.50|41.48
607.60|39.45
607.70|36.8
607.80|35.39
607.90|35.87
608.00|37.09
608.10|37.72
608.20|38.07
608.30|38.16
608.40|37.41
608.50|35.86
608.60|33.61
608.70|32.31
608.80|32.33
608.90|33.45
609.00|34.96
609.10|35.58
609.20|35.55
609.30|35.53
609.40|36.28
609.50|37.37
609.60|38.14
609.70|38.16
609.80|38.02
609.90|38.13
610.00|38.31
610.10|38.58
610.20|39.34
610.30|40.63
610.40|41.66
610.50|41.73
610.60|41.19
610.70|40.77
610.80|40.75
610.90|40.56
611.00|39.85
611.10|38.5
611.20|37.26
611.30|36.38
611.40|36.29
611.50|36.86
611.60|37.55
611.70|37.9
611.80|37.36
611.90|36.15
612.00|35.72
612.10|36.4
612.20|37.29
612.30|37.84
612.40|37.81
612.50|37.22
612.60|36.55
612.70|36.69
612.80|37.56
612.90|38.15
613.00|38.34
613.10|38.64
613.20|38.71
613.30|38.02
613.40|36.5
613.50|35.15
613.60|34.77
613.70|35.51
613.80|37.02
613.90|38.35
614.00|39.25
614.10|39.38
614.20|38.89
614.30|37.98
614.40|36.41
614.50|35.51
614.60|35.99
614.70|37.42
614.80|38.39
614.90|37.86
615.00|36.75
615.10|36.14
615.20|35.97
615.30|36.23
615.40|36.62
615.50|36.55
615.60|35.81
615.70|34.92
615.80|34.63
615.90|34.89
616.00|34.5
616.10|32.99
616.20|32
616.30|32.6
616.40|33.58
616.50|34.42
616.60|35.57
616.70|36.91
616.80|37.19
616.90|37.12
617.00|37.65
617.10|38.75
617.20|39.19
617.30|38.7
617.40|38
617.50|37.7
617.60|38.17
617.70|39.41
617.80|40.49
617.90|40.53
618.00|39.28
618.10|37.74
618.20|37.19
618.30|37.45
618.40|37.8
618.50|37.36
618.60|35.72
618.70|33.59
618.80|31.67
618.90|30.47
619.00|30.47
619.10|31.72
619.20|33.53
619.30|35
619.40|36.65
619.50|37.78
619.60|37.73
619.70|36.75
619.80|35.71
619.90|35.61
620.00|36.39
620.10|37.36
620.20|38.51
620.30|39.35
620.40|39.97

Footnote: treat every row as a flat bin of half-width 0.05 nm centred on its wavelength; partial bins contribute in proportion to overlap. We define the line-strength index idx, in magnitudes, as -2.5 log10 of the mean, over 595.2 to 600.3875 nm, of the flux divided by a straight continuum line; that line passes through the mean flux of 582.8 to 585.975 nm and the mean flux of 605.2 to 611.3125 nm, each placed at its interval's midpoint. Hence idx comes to 0.04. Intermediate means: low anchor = 38.3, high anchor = 38.1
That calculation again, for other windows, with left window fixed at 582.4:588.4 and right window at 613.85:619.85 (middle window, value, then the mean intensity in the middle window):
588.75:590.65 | 0.143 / 33.3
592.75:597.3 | -0.011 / 38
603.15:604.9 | -0.067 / 39.5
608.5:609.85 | 0.040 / 35.5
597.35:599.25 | 0.039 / 36.2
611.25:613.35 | -0.019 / 37.3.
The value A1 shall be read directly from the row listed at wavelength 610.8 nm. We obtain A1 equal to 40.75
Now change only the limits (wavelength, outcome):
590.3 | 38.3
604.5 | 36.93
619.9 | 35.61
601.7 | 34.86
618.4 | 37.8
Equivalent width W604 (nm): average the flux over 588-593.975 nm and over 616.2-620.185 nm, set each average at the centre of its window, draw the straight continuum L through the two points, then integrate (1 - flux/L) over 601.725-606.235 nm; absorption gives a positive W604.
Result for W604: -0.31 nm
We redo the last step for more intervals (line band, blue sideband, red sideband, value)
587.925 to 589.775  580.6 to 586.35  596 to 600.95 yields 0.39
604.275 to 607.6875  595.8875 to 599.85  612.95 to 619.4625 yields -0.19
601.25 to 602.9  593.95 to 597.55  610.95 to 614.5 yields 0.06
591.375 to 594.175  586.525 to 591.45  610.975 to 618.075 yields -0.24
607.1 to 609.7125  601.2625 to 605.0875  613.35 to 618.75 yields 0.07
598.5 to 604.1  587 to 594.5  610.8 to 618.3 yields -0.19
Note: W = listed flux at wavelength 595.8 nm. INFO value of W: 35.21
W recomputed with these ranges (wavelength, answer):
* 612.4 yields 37.81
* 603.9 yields 42.4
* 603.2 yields 38.33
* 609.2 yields 35.55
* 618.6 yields 35.72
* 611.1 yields 38.5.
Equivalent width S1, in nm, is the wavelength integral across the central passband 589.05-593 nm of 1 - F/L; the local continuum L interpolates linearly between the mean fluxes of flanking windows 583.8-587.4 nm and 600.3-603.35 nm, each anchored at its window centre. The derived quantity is 0.16 nm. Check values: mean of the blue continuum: 38.5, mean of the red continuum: 37.8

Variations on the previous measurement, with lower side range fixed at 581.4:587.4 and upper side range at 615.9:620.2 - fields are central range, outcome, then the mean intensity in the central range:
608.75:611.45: -0.08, 38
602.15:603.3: -0.01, 37.8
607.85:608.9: 0.04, 35.7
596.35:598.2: 0.05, 36.8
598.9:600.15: 0.06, 35.9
